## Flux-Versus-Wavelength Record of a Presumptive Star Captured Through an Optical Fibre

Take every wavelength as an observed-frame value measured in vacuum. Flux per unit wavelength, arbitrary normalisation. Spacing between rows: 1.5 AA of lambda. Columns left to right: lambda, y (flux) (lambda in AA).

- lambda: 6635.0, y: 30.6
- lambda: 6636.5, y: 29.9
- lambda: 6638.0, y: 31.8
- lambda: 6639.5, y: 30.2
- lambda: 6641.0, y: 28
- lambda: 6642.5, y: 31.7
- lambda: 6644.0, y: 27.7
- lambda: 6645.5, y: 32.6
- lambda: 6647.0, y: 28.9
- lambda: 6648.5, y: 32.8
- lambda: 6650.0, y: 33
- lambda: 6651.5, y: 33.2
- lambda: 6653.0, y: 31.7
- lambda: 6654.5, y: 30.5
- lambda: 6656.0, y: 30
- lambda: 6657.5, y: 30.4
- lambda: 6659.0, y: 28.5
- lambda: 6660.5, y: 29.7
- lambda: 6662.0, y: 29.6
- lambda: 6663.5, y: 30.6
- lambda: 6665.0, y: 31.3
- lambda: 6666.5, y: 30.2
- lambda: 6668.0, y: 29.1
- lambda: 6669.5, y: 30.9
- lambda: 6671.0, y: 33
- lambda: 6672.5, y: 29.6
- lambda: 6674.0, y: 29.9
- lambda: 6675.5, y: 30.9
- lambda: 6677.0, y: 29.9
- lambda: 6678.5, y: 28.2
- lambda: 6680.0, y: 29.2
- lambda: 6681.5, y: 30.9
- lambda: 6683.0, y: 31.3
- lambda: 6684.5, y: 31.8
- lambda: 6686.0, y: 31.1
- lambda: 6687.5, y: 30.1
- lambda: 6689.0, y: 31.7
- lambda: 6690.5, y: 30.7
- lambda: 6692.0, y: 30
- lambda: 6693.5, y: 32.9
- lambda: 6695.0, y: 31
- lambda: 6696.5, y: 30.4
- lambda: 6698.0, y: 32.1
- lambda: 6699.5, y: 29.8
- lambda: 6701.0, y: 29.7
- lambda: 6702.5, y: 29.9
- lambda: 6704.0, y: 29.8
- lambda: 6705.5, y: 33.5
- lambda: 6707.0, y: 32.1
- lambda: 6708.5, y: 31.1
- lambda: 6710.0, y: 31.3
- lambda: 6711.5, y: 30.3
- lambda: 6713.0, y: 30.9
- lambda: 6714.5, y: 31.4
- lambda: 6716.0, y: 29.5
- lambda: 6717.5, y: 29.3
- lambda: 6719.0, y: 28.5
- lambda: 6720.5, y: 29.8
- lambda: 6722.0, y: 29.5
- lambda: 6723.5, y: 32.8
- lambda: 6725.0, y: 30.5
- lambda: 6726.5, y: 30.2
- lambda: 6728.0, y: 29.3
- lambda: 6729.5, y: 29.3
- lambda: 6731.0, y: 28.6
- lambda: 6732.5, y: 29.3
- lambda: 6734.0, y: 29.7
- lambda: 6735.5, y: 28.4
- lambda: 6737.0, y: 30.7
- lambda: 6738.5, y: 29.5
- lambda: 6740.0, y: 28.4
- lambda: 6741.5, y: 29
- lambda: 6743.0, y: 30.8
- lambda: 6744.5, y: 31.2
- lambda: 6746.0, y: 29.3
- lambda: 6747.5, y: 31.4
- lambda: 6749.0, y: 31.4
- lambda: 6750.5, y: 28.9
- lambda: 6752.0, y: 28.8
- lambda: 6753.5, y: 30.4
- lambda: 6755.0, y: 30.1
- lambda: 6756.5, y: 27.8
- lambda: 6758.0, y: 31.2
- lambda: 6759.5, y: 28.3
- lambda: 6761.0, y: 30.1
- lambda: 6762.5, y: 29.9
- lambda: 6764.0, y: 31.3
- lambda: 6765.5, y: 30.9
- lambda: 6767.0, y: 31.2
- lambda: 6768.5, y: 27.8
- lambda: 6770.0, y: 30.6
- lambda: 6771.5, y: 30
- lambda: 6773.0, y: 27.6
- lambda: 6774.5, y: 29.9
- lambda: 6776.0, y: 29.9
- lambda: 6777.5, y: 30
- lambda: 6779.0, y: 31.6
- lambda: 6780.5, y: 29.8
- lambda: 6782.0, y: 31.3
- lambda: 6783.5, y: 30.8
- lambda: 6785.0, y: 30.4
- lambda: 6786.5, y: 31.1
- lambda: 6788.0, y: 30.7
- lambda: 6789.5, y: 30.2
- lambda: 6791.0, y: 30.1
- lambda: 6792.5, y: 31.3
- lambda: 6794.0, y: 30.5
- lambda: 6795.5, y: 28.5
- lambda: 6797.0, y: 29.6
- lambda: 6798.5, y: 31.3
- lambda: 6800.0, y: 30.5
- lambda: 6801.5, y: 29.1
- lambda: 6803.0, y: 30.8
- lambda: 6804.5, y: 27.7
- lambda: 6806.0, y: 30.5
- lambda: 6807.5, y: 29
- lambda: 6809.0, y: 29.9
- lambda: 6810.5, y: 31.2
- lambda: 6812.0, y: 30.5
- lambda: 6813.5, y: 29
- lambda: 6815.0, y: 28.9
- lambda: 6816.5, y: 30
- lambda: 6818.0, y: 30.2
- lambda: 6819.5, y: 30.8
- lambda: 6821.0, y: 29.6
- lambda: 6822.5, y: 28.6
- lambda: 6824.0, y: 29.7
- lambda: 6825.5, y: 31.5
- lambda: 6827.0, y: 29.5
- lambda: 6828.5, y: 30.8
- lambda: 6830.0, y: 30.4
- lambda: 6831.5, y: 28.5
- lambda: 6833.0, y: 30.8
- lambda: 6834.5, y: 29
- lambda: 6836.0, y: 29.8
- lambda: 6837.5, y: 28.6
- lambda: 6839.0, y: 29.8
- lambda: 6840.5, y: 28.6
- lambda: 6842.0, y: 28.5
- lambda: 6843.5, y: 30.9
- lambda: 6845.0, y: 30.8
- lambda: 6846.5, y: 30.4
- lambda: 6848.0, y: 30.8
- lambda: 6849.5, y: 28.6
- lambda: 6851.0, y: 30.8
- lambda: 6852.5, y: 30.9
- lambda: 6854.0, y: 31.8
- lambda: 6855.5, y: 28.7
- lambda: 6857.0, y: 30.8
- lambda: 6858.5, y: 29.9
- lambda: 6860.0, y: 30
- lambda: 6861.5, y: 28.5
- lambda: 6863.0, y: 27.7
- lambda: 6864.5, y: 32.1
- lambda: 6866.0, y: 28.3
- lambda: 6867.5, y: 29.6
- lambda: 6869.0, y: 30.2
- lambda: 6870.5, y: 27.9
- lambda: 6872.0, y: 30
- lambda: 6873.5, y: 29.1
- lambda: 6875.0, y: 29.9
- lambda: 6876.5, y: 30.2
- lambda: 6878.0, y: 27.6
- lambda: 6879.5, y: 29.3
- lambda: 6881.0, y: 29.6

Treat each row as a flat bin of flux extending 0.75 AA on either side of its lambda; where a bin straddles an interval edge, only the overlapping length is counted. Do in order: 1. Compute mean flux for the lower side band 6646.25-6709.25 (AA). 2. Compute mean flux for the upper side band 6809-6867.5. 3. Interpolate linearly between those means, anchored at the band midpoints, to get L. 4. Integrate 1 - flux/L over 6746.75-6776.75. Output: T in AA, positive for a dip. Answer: 0.41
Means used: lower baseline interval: 30.7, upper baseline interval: 29.9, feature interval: 29.9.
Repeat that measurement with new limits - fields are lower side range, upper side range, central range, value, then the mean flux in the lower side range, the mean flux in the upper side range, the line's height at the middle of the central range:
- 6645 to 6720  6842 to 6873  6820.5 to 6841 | 0.2 AA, 30.7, 29.9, 30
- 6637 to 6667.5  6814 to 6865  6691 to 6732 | -0.2 AA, 30.6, 29.9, 30.4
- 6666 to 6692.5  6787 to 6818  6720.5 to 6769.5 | 0.5 AA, 30.5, 30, 30.2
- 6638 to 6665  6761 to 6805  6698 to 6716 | -0.3 AA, 30.6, 30.2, 30.4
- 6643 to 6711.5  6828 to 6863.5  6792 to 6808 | 0.1 AA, 30.7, 29.8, 30.1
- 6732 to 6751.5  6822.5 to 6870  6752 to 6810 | -0.4 AA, 29.8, 29.9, 29.8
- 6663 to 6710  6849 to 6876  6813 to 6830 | 0.0 AA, 30.7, 29.7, 30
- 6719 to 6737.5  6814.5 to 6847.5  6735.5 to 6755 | -0.1 AA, 29.8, 29.8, 29.8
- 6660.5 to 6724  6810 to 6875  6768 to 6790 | 0.0 AA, 30.6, 29.8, 30.1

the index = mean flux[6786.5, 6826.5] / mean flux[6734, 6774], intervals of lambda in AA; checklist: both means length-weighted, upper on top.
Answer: 1.01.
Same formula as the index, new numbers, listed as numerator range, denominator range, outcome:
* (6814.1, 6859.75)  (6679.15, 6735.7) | 0.98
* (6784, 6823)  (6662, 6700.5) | 0.98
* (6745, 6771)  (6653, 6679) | 0.99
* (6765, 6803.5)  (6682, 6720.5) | 0.98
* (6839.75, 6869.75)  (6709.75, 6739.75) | 1.00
